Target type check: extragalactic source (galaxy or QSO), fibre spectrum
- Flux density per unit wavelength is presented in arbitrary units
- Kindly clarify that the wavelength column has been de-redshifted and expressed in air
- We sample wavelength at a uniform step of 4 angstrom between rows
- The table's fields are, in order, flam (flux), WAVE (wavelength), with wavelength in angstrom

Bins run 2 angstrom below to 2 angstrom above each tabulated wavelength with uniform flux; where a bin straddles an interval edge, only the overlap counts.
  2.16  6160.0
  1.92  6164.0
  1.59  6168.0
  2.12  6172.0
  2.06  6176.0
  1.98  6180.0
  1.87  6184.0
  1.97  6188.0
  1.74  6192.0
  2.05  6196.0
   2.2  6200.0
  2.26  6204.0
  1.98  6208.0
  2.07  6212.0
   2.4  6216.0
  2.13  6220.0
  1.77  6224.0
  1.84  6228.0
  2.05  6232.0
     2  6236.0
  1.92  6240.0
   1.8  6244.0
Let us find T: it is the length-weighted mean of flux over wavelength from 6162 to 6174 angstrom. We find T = 1.88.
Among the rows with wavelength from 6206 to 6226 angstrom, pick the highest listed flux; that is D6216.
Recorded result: 2.4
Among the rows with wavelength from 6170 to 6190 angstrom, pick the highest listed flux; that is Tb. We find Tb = 2.12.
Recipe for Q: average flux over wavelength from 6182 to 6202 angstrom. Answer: 1.97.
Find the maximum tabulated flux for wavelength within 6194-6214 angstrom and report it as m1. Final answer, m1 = 2.26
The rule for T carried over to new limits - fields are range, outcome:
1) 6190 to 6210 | 2.05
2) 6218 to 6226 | 1.95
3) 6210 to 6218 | 2.23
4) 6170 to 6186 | 2.01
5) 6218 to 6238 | 1.96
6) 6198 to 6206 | 2.23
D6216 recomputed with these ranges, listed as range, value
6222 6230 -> 1.84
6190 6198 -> 2.05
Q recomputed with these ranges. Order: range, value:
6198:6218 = 2.18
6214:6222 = 2.26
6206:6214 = 2.02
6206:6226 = 2.07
